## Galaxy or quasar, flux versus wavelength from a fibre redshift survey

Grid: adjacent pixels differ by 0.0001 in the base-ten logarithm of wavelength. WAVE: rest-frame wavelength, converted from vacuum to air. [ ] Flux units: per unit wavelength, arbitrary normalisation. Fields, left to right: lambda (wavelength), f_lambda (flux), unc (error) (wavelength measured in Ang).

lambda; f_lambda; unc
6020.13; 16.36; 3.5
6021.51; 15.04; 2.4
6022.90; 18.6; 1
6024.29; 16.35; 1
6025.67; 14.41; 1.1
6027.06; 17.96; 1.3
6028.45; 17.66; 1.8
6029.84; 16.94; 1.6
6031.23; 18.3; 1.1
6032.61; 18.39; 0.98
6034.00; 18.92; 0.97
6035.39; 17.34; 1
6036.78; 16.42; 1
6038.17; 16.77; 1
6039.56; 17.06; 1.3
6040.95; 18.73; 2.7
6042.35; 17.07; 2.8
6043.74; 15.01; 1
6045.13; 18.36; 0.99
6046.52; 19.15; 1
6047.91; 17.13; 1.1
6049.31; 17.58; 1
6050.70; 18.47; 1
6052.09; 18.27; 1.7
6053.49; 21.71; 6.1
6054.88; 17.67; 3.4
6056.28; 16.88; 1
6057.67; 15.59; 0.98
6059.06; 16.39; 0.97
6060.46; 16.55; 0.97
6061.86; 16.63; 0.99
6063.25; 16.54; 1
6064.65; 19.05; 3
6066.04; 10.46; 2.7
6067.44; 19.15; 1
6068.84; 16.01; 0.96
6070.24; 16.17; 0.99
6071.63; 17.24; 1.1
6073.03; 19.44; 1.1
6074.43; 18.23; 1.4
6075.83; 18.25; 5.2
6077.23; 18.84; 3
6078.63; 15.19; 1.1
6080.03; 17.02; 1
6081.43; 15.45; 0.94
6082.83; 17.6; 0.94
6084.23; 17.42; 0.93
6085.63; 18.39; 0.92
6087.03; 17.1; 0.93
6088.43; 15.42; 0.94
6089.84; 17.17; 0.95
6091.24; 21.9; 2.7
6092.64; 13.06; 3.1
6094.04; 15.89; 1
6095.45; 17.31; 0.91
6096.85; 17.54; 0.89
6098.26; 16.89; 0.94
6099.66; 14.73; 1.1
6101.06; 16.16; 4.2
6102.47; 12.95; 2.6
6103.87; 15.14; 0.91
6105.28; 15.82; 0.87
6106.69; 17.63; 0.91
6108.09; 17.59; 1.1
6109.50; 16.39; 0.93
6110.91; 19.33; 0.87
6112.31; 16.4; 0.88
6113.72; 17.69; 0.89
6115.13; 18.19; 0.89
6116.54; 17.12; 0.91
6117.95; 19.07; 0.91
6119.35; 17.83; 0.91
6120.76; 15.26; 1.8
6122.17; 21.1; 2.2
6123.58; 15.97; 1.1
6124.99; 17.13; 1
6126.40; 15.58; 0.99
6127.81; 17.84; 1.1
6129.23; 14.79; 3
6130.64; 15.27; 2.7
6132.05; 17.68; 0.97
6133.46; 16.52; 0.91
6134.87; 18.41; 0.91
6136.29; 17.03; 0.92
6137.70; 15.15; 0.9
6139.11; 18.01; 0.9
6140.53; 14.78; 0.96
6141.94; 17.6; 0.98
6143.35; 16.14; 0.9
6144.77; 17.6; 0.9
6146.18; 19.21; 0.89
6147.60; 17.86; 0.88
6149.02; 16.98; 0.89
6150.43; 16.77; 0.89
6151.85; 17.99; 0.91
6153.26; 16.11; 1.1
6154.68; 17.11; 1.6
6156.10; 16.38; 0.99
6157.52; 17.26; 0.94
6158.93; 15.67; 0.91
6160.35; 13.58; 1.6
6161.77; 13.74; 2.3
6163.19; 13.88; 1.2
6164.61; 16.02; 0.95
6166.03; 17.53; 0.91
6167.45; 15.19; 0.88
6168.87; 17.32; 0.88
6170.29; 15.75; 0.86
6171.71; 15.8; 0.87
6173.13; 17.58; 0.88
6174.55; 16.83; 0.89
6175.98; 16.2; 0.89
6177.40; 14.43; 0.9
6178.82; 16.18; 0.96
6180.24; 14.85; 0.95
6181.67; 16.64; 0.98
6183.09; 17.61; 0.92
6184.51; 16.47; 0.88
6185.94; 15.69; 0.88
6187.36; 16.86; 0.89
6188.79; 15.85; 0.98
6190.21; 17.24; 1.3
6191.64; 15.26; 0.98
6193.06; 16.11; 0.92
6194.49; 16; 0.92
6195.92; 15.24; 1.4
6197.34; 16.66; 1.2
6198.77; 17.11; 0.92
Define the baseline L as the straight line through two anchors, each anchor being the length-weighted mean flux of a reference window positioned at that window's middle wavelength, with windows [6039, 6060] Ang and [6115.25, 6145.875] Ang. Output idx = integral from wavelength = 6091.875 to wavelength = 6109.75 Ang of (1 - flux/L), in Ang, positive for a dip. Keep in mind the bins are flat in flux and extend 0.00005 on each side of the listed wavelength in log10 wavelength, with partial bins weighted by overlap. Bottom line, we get 1.3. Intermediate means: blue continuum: 17.7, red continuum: 17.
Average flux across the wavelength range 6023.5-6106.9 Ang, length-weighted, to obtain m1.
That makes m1 17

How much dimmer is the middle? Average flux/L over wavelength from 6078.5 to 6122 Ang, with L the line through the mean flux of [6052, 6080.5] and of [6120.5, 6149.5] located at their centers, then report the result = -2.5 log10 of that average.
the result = 0.013 mag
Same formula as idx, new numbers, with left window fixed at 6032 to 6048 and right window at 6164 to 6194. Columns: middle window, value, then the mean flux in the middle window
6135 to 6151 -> -0.5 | 17.1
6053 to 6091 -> 0.3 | 17.1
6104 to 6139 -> -0.6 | 17.1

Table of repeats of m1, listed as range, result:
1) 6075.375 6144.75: 16.9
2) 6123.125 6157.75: 16.8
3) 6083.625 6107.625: 16.5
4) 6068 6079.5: 17.4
